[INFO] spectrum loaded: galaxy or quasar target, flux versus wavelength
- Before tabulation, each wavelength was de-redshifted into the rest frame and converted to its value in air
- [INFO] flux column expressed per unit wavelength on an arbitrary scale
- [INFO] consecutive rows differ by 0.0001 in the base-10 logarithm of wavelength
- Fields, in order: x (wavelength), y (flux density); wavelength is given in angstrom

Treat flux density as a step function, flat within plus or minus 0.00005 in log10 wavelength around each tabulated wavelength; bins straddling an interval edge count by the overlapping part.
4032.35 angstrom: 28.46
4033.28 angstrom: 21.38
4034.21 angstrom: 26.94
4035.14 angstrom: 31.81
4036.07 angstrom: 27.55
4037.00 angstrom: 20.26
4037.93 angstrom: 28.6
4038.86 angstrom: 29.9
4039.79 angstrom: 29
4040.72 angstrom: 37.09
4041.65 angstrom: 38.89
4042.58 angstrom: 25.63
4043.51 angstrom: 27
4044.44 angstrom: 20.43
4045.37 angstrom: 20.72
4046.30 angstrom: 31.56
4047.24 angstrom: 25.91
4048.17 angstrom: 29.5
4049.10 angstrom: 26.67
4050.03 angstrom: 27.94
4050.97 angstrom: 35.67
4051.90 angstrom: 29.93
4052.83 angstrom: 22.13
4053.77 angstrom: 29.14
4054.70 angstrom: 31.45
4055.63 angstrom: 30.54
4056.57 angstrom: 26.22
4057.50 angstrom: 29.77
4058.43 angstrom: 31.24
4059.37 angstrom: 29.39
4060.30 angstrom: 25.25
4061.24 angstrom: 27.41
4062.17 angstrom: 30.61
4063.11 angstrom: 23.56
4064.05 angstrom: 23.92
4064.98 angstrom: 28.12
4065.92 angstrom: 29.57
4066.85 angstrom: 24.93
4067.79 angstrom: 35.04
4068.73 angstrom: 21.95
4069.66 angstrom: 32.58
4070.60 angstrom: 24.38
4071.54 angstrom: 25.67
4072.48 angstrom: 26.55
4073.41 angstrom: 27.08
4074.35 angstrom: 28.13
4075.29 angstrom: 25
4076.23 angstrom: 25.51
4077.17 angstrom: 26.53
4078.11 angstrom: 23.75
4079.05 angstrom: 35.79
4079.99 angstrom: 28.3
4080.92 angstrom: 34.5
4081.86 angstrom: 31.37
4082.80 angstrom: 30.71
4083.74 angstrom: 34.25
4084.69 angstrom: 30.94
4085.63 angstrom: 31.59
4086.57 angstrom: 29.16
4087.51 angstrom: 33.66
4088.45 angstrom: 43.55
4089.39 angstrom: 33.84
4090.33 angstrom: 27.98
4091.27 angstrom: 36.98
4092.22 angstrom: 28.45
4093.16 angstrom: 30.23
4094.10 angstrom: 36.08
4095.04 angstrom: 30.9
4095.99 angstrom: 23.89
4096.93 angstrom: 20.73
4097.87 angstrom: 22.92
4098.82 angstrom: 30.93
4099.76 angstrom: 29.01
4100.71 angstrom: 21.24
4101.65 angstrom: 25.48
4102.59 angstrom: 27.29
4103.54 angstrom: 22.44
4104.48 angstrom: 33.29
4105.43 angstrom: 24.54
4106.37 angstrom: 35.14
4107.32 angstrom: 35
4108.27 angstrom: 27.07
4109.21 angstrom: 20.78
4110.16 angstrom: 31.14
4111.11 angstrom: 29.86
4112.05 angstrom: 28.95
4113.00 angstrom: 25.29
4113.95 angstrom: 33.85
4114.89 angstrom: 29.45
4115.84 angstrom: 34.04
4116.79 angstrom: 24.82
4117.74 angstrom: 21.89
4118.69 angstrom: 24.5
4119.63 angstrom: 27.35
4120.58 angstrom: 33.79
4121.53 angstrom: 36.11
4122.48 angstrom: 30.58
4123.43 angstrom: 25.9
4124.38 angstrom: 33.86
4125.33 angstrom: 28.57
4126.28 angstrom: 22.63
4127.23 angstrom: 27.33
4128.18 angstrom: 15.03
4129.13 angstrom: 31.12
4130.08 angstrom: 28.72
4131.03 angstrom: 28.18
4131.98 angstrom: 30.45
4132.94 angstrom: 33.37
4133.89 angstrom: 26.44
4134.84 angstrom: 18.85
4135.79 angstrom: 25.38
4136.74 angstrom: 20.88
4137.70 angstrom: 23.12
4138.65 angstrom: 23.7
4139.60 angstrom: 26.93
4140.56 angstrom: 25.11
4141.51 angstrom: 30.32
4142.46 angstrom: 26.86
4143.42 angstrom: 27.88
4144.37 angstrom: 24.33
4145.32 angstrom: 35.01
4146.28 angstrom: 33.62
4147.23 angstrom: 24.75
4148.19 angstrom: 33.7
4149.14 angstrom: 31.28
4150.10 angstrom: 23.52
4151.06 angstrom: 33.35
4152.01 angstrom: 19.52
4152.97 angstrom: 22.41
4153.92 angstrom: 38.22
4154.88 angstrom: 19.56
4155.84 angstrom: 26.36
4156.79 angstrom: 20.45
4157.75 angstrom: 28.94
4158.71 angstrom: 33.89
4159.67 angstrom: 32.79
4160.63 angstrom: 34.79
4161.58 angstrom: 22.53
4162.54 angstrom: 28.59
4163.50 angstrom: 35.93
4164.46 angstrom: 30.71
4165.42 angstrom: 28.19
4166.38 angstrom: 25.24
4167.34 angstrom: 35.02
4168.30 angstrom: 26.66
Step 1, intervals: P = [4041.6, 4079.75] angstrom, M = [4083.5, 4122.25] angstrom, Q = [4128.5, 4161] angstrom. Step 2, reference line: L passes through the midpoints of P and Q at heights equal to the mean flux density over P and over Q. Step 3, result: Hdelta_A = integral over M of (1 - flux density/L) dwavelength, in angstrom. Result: -2.5 angstrom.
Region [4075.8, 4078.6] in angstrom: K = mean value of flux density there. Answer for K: 25.3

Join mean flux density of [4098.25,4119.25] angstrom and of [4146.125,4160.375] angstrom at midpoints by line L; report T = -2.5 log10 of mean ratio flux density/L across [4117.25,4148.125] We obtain 0.03 mag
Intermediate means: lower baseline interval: 28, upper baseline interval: 28.1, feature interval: 27.4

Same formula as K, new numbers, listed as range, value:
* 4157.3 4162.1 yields 30.6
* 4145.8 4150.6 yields 29.3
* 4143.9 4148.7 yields 30.3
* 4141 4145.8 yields 28.9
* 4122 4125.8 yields 29.7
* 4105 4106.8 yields 29.9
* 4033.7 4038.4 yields 27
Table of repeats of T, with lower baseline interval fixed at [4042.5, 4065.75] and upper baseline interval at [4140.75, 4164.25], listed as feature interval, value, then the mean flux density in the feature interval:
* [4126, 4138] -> 0.116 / 25.6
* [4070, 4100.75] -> -0.058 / 29.5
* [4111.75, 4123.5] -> -0.028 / 29.1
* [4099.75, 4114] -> 0.010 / 27.9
